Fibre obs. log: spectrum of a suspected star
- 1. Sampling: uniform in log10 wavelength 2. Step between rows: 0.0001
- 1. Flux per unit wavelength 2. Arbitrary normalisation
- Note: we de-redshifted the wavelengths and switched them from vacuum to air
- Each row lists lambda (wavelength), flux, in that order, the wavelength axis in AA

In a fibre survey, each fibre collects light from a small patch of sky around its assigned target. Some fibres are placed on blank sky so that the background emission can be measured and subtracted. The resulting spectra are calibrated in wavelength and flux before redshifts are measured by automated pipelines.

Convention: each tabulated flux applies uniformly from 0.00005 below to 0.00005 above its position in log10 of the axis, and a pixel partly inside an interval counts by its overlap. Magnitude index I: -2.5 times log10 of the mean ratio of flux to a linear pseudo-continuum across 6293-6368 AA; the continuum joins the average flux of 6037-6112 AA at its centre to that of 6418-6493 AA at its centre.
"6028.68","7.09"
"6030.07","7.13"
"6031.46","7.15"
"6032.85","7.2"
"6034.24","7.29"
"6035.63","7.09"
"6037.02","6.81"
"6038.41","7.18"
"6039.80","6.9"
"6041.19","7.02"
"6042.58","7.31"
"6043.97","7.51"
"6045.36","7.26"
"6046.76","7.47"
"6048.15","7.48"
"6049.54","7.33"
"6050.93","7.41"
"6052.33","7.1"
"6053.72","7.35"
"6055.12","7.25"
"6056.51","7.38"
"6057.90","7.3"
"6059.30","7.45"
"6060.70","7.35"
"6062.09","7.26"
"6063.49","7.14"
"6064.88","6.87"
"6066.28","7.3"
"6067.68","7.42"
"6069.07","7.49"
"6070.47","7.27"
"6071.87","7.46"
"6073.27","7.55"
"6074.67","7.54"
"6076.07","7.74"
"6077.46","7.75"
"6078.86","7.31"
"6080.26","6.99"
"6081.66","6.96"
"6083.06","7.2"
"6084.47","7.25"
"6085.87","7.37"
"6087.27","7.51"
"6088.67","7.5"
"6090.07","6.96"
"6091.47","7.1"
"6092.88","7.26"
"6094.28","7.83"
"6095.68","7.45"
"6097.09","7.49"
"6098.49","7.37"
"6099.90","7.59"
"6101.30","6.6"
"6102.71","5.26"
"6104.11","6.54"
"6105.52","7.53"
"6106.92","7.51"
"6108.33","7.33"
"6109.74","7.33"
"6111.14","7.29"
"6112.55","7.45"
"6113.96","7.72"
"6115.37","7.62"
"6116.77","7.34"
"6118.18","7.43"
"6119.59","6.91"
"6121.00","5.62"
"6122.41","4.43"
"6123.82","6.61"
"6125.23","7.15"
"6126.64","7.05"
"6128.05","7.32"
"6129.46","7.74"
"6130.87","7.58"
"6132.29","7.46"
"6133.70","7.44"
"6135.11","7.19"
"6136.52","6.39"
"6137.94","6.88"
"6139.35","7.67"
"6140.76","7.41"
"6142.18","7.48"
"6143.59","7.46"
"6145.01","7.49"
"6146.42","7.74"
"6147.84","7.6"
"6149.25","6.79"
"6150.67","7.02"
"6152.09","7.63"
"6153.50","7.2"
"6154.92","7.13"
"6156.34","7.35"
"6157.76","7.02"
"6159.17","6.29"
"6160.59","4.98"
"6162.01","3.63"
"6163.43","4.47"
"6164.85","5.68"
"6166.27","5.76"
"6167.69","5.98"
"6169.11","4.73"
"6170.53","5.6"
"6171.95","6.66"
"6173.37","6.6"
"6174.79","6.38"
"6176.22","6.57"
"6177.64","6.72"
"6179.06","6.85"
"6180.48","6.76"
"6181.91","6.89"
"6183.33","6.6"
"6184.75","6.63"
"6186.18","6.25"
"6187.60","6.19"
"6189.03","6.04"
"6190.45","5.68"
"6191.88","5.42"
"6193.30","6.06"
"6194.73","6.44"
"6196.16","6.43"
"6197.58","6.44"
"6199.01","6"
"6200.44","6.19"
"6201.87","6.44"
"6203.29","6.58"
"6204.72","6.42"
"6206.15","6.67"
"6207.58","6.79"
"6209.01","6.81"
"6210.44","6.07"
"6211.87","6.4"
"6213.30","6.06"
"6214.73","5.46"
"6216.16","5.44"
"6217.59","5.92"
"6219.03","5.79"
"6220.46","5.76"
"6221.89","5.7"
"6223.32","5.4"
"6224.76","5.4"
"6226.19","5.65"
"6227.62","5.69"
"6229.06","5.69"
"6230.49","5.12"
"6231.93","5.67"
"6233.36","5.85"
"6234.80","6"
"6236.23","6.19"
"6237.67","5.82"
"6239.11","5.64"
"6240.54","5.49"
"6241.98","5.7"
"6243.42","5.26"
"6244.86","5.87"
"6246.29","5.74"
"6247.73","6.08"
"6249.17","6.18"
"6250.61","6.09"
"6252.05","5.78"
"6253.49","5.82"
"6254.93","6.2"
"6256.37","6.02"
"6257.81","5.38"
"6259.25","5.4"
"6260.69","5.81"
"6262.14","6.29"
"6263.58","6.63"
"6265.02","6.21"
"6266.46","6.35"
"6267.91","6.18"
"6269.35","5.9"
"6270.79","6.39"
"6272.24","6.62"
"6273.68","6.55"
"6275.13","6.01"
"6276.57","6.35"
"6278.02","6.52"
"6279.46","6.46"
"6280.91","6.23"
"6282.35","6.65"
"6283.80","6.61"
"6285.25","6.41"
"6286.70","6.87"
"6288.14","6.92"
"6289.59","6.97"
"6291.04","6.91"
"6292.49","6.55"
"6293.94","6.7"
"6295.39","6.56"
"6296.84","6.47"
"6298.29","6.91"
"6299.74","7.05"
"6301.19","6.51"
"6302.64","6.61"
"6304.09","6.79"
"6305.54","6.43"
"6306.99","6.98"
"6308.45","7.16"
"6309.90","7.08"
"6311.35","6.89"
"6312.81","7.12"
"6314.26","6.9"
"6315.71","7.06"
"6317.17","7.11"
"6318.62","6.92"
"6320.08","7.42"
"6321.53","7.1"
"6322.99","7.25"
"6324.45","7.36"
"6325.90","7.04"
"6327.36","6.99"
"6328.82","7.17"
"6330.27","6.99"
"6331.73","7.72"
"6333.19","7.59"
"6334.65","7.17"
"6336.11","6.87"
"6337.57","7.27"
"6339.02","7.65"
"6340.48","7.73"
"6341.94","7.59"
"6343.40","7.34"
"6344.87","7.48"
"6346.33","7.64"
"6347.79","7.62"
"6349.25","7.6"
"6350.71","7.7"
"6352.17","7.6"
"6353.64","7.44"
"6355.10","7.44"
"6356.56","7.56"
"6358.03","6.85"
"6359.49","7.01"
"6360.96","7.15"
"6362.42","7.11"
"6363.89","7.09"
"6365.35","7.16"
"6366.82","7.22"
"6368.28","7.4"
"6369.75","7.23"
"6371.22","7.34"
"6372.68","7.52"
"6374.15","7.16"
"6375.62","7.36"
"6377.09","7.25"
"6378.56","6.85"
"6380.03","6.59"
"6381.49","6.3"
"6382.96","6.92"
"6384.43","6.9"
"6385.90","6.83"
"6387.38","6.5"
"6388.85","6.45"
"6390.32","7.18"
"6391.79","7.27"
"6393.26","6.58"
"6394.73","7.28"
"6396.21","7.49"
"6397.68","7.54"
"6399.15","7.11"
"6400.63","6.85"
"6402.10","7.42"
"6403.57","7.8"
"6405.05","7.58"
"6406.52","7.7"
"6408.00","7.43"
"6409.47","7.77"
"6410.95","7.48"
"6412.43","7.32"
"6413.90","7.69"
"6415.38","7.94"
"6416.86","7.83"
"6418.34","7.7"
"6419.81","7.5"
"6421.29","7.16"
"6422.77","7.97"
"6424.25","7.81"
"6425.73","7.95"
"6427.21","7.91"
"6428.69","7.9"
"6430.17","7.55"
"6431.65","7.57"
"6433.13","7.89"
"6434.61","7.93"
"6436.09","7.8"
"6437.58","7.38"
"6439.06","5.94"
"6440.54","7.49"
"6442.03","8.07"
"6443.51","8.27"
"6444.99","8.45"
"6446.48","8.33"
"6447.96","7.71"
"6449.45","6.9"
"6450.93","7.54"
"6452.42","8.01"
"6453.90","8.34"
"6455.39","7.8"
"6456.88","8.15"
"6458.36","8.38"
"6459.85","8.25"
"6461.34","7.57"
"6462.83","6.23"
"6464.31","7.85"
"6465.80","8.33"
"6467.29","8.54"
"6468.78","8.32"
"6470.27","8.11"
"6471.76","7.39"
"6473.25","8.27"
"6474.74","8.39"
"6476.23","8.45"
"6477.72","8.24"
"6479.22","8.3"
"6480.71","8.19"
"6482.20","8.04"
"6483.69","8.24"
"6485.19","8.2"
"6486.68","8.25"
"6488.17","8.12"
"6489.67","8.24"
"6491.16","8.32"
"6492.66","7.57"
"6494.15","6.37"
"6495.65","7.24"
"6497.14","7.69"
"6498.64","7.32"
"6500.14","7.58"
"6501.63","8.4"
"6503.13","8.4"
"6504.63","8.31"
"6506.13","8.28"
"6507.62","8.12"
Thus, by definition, 0.08 mag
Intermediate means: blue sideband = 7.27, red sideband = 7.9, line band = 7.16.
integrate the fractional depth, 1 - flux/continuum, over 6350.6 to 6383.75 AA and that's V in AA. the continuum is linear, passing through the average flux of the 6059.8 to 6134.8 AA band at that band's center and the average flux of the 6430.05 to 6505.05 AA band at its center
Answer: 2.3 AA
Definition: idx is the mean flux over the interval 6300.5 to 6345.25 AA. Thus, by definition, 7.14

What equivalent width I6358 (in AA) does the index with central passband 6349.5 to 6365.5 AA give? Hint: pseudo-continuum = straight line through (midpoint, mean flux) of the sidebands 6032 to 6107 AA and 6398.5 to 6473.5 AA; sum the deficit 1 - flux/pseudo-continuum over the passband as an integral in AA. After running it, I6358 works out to 0.7 AA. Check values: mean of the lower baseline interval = 7.25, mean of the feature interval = 7.3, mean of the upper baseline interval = 7.73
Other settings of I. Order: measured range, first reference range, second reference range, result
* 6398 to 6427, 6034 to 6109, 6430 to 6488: 0.04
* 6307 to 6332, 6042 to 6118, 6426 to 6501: 0.08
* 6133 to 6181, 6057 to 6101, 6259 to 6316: 0.07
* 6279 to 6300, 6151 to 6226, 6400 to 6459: 0.02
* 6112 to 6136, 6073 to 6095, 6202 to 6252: -0.02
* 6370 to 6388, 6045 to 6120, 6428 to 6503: 0.11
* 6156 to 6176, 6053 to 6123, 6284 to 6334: 0.22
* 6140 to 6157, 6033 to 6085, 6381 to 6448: 0.00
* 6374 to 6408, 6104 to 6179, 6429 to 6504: 0.08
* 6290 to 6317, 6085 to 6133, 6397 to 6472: 0.10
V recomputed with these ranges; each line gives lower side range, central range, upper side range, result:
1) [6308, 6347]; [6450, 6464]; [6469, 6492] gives 0.42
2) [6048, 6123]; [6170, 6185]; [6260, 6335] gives 0.93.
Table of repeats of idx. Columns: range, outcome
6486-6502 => 7.72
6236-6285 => 6.07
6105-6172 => 6.81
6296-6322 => 6.92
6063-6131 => 7.18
